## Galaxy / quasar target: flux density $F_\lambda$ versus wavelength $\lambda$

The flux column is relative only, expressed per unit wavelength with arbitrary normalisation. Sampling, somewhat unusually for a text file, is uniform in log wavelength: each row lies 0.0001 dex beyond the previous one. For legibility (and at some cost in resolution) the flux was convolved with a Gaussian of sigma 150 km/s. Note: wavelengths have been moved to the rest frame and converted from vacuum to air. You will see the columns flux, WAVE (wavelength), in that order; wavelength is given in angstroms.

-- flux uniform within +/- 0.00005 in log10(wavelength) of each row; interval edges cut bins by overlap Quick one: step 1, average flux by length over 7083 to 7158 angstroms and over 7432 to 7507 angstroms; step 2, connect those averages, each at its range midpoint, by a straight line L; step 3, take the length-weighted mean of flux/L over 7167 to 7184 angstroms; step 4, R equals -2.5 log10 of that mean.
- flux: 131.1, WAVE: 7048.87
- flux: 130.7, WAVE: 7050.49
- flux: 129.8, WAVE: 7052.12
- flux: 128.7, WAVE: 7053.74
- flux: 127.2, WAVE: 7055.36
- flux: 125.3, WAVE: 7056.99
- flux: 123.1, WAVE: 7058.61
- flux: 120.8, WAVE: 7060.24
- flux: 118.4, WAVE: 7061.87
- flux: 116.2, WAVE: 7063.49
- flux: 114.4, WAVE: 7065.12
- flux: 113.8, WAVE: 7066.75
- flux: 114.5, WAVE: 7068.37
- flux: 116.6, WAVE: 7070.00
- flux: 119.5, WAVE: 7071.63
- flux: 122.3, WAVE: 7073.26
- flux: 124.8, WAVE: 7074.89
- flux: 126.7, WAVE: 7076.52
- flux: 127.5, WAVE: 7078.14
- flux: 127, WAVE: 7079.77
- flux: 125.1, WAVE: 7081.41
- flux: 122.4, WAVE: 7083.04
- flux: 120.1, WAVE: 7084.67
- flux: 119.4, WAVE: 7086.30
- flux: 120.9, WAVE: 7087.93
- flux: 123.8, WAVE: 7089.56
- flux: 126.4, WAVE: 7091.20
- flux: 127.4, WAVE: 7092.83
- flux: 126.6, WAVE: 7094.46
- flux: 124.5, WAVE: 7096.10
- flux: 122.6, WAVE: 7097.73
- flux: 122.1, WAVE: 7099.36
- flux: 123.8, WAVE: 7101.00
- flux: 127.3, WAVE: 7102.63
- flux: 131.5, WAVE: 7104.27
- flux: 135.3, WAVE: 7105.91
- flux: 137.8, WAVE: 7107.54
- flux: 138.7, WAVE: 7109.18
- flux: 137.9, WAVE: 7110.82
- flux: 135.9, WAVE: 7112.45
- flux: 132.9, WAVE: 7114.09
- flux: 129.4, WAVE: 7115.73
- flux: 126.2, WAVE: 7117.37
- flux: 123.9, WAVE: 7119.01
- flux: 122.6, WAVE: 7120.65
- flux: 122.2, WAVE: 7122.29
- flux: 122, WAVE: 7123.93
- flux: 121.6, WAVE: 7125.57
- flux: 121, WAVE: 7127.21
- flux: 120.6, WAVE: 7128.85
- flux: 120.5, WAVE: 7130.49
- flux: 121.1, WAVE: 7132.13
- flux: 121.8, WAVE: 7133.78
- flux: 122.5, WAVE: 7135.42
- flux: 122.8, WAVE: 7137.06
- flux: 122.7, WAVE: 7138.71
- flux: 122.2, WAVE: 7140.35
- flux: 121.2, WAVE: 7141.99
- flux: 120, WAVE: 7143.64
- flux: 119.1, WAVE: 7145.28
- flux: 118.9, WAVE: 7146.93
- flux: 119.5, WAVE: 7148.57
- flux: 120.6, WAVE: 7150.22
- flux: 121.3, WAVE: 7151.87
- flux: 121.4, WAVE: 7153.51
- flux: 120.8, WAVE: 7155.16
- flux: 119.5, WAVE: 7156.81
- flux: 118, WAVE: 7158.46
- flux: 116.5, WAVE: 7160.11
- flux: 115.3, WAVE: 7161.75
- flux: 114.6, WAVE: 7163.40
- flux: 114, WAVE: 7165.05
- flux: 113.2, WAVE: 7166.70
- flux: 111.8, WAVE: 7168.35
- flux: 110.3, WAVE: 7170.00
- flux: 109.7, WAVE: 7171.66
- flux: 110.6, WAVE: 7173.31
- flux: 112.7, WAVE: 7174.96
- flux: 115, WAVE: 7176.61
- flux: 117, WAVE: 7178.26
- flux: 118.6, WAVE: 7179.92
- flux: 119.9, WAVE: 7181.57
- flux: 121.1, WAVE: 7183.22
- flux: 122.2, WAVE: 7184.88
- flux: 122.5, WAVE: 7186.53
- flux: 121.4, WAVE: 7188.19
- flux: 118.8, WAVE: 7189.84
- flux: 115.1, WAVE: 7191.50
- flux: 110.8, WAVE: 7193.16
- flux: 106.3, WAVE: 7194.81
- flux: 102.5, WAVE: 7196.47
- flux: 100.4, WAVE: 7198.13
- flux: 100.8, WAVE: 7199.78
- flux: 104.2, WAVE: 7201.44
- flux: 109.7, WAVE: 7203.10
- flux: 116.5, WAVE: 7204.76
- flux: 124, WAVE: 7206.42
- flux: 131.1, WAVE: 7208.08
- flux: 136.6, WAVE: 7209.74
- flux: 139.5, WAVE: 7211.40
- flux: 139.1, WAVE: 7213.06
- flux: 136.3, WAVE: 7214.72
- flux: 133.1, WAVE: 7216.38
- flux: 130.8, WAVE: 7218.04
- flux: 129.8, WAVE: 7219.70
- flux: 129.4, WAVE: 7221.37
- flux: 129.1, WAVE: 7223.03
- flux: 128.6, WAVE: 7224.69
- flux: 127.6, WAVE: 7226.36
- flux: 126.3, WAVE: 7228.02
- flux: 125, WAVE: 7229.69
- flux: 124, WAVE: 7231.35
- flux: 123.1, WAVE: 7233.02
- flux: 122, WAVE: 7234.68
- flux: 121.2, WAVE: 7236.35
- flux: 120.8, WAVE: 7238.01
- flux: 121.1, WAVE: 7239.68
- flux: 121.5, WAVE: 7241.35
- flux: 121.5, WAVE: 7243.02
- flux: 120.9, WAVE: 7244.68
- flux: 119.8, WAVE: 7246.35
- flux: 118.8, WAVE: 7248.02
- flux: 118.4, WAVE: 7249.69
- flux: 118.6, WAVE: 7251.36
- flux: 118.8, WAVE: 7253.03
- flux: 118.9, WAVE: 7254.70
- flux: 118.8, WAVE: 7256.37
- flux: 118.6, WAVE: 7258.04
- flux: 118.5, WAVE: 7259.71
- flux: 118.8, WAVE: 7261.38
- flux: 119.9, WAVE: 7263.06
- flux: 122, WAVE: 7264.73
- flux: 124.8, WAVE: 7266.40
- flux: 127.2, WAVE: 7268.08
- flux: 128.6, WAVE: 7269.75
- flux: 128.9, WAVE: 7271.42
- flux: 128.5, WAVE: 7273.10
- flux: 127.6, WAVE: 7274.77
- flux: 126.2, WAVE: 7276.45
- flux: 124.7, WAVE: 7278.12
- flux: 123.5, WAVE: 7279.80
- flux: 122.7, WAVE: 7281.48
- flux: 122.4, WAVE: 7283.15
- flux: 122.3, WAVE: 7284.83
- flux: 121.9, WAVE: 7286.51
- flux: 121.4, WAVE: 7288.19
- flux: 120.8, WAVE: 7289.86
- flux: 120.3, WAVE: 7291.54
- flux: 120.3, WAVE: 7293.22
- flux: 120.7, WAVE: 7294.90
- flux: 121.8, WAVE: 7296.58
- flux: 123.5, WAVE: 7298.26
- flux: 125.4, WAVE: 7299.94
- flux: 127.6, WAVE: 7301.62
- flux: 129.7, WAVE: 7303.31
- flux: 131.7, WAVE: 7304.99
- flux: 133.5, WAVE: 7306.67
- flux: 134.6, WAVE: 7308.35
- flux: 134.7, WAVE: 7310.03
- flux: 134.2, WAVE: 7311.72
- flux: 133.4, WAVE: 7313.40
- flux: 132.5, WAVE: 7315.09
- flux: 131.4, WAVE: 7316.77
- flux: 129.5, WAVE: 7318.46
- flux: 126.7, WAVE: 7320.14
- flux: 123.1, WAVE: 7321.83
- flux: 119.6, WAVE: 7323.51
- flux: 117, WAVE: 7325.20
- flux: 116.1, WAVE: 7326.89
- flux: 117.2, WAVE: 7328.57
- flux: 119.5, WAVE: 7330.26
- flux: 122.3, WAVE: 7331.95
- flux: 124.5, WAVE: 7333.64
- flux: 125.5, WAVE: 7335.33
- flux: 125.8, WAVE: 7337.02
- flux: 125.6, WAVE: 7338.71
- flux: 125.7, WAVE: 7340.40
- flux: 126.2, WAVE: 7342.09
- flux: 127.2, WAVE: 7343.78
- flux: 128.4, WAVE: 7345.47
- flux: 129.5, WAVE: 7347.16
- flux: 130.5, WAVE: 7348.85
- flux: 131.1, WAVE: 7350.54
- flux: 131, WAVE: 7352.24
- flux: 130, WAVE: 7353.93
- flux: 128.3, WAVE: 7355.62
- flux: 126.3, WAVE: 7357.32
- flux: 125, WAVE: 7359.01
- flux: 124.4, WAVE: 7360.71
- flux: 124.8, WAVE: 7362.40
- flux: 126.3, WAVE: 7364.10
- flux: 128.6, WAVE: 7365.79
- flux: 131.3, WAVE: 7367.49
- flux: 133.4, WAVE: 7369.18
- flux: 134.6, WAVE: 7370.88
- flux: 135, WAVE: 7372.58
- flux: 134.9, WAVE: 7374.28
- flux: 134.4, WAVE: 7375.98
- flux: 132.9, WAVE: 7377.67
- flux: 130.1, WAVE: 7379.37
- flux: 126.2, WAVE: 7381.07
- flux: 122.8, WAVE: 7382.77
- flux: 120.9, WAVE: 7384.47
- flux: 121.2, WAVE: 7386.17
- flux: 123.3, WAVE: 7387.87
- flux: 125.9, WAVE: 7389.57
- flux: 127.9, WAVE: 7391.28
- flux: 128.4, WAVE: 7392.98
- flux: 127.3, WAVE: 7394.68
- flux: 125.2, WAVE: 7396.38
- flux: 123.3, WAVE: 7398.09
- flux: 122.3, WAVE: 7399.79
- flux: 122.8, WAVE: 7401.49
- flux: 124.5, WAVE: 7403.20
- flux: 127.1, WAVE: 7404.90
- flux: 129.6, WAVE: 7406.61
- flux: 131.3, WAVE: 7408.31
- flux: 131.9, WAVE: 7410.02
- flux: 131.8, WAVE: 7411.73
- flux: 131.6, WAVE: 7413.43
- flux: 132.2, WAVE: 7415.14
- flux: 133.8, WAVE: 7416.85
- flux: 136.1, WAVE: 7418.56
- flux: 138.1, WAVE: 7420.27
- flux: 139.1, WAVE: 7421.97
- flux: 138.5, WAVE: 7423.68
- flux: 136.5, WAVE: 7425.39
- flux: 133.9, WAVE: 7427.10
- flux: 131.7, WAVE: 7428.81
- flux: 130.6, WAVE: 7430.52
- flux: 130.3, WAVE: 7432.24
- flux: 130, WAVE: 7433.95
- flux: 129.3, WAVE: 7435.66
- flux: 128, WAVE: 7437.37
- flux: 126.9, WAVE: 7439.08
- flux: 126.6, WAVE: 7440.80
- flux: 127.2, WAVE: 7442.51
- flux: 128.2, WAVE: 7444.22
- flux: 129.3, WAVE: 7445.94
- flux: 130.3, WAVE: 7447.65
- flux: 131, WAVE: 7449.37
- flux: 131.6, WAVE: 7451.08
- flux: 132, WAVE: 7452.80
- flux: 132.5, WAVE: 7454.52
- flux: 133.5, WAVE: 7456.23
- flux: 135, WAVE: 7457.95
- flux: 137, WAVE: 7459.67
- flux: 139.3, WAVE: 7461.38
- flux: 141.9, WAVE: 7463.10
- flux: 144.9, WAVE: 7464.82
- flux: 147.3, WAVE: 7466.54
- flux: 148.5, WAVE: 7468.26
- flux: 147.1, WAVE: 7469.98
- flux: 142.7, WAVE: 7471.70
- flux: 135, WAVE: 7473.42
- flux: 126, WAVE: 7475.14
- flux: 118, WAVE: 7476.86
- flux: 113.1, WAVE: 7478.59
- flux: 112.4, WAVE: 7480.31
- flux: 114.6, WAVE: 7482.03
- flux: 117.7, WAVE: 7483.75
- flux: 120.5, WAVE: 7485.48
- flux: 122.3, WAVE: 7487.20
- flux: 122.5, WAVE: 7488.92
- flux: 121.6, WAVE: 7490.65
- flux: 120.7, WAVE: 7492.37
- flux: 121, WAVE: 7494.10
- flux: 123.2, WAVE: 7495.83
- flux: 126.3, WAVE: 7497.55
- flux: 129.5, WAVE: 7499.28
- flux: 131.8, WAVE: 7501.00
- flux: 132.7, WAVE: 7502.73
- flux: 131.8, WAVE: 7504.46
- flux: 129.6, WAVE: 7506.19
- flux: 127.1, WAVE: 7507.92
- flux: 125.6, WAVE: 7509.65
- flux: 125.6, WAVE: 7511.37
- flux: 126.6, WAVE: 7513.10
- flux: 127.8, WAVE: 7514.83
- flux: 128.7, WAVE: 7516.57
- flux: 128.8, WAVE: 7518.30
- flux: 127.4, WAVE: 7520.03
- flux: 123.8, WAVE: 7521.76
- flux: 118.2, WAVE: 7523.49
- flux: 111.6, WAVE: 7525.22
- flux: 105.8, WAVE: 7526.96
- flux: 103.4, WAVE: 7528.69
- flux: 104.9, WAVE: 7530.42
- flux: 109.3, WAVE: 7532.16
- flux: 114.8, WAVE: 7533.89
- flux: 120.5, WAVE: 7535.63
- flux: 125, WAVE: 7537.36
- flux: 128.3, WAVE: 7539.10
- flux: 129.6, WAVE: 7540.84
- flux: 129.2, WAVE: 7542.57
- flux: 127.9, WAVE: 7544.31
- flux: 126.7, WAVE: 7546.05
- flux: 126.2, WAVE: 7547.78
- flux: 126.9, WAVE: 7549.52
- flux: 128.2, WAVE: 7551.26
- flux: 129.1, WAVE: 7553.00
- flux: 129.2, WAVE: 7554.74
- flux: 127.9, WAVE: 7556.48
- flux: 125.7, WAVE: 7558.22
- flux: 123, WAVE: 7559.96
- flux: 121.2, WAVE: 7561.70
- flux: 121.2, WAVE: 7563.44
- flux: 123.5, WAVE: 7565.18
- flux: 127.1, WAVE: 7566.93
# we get 0.10 mag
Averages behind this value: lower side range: 124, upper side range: 130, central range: 115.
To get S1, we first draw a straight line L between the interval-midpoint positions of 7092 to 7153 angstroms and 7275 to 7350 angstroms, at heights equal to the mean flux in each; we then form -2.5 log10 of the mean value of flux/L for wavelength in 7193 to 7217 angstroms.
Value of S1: 0.05 mag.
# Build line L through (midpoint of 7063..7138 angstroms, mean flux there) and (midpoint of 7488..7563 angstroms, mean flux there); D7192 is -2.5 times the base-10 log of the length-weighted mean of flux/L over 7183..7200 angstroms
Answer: 0.103 mag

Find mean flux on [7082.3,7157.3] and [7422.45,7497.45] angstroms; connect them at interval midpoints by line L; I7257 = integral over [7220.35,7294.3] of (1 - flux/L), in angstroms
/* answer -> 2.25 angstroms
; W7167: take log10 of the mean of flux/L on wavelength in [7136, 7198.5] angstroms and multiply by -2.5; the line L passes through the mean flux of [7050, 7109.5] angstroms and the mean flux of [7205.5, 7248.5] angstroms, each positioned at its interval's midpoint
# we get 0.08 mag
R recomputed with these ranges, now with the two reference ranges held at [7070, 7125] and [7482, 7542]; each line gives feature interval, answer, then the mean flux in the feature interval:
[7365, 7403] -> -0.04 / 128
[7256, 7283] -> 0.01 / 124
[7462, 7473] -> -0.18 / 145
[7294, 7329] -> -0.02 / 127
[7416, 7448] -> -0.07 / 132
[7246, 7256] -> 0.05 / 119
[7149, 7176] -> 0.09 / 116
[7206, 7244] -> -0.02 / 128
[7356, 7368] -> -0.02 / 127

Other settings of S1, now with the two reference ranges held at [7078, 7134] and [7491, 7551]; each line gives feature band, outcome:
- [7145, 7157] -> 0.049 mag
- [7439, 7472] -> -0.099 mag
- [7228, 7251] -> 0.032 mag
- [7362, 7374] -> -0.056 mag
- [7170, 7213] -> 0.080 mag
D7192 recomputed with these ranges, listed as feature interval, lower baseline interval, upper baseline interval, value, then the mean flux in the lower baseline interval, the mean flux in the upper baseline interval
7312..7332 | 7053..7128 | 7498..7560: 0.00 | 125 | 124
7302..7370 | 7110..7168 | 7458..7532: -0.03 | 122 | 126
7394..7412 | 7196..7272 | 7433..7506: 0.01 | 123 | 130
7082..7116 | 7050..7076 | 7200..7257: -0.05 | 122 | 124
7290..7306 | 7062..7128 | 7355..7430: 0.03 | 125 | 129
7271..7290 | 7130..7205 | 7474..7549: -0.05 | 116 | 122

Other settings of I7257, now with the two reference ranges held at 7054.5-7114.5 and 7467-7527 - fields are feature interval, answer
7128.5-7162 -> 1.23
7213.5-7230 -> -0.64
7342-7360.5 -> -0.45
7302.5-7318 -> -0.92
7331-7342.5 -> 0.03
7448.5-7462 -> -0.89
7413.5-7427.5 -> -1.15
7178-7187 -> 0.34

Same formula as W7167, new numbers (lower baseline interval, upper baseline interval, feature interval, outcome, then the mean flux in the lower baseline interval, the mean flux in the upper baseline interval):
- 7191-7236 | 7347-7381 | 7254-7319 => 0.01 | 122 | 130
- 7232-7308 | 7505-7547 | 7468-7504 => -0.03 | 123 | 122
